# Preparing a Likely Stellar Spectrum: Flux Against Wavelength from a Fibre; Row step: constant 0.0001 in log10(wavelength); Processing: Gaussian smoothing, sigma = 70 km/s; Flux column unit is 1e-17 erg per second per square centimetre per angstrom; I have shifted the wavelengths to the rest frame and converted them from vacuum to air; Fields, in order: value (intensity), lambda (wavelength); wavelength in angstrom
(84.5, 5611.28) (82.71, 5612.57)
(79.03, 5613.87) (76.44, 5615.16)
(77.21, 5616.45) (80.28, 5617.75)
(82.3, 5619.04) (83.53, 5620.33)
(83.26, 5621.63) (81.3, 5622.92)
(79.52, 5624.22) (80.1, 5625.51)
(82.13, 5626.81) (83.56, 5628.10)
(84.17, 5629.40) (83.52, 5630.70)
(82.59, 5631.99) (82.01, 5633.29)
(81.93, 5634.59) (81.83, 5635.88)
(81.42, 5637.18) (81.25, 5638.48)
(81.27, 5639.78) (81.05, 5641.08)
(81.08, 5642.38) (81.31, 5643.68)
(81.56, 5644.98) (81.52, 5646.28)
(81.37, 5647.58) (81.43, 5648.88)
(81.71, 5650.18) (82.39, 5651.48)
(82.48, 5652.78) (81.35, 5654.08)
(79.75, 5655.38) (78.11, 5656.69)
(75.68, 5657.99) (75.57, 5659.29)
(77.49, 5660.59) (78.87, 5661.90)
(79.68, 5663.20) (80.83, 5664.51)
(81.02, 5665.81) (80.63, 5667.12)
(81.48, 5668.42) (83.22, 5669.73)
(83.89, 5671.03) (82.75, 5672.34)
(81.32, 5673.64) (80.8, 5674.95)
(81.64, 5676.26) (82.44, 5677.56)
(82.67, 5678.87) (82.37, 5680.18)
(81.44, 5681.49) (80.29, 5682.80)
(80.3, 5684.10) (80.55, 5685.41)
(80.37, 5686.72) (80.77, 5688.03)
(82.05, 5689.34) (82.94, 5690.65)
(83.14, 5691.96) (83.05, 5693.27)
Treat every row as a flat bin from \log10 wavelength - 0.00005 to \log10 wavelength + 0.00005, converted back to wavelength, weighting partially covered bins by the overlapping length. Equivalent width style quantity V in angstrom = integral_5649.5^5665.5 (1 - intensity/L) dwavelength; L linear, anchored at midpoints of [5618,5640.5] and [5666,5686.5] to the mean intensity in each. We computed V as 0.5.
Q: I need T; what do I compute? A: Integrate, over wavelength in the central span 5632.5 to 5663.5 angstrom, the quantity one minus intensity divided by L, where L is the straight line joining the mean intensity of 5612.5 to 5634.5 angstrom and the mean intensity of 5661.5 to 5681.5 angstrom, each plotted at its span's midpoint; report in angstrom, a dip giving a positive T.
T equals 0.4 angstrom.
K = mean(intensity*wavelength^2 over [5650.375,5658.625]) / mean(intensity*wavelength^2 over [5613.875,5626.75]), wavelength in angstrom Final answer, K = 1.01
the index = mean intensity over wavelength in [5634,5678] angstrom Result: 80.9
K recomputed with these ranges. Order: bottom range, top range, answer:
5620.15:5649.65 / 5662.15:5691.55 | 1.01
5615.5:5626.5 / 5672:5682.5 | 1.03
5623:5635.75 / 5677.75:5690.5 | 1.01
